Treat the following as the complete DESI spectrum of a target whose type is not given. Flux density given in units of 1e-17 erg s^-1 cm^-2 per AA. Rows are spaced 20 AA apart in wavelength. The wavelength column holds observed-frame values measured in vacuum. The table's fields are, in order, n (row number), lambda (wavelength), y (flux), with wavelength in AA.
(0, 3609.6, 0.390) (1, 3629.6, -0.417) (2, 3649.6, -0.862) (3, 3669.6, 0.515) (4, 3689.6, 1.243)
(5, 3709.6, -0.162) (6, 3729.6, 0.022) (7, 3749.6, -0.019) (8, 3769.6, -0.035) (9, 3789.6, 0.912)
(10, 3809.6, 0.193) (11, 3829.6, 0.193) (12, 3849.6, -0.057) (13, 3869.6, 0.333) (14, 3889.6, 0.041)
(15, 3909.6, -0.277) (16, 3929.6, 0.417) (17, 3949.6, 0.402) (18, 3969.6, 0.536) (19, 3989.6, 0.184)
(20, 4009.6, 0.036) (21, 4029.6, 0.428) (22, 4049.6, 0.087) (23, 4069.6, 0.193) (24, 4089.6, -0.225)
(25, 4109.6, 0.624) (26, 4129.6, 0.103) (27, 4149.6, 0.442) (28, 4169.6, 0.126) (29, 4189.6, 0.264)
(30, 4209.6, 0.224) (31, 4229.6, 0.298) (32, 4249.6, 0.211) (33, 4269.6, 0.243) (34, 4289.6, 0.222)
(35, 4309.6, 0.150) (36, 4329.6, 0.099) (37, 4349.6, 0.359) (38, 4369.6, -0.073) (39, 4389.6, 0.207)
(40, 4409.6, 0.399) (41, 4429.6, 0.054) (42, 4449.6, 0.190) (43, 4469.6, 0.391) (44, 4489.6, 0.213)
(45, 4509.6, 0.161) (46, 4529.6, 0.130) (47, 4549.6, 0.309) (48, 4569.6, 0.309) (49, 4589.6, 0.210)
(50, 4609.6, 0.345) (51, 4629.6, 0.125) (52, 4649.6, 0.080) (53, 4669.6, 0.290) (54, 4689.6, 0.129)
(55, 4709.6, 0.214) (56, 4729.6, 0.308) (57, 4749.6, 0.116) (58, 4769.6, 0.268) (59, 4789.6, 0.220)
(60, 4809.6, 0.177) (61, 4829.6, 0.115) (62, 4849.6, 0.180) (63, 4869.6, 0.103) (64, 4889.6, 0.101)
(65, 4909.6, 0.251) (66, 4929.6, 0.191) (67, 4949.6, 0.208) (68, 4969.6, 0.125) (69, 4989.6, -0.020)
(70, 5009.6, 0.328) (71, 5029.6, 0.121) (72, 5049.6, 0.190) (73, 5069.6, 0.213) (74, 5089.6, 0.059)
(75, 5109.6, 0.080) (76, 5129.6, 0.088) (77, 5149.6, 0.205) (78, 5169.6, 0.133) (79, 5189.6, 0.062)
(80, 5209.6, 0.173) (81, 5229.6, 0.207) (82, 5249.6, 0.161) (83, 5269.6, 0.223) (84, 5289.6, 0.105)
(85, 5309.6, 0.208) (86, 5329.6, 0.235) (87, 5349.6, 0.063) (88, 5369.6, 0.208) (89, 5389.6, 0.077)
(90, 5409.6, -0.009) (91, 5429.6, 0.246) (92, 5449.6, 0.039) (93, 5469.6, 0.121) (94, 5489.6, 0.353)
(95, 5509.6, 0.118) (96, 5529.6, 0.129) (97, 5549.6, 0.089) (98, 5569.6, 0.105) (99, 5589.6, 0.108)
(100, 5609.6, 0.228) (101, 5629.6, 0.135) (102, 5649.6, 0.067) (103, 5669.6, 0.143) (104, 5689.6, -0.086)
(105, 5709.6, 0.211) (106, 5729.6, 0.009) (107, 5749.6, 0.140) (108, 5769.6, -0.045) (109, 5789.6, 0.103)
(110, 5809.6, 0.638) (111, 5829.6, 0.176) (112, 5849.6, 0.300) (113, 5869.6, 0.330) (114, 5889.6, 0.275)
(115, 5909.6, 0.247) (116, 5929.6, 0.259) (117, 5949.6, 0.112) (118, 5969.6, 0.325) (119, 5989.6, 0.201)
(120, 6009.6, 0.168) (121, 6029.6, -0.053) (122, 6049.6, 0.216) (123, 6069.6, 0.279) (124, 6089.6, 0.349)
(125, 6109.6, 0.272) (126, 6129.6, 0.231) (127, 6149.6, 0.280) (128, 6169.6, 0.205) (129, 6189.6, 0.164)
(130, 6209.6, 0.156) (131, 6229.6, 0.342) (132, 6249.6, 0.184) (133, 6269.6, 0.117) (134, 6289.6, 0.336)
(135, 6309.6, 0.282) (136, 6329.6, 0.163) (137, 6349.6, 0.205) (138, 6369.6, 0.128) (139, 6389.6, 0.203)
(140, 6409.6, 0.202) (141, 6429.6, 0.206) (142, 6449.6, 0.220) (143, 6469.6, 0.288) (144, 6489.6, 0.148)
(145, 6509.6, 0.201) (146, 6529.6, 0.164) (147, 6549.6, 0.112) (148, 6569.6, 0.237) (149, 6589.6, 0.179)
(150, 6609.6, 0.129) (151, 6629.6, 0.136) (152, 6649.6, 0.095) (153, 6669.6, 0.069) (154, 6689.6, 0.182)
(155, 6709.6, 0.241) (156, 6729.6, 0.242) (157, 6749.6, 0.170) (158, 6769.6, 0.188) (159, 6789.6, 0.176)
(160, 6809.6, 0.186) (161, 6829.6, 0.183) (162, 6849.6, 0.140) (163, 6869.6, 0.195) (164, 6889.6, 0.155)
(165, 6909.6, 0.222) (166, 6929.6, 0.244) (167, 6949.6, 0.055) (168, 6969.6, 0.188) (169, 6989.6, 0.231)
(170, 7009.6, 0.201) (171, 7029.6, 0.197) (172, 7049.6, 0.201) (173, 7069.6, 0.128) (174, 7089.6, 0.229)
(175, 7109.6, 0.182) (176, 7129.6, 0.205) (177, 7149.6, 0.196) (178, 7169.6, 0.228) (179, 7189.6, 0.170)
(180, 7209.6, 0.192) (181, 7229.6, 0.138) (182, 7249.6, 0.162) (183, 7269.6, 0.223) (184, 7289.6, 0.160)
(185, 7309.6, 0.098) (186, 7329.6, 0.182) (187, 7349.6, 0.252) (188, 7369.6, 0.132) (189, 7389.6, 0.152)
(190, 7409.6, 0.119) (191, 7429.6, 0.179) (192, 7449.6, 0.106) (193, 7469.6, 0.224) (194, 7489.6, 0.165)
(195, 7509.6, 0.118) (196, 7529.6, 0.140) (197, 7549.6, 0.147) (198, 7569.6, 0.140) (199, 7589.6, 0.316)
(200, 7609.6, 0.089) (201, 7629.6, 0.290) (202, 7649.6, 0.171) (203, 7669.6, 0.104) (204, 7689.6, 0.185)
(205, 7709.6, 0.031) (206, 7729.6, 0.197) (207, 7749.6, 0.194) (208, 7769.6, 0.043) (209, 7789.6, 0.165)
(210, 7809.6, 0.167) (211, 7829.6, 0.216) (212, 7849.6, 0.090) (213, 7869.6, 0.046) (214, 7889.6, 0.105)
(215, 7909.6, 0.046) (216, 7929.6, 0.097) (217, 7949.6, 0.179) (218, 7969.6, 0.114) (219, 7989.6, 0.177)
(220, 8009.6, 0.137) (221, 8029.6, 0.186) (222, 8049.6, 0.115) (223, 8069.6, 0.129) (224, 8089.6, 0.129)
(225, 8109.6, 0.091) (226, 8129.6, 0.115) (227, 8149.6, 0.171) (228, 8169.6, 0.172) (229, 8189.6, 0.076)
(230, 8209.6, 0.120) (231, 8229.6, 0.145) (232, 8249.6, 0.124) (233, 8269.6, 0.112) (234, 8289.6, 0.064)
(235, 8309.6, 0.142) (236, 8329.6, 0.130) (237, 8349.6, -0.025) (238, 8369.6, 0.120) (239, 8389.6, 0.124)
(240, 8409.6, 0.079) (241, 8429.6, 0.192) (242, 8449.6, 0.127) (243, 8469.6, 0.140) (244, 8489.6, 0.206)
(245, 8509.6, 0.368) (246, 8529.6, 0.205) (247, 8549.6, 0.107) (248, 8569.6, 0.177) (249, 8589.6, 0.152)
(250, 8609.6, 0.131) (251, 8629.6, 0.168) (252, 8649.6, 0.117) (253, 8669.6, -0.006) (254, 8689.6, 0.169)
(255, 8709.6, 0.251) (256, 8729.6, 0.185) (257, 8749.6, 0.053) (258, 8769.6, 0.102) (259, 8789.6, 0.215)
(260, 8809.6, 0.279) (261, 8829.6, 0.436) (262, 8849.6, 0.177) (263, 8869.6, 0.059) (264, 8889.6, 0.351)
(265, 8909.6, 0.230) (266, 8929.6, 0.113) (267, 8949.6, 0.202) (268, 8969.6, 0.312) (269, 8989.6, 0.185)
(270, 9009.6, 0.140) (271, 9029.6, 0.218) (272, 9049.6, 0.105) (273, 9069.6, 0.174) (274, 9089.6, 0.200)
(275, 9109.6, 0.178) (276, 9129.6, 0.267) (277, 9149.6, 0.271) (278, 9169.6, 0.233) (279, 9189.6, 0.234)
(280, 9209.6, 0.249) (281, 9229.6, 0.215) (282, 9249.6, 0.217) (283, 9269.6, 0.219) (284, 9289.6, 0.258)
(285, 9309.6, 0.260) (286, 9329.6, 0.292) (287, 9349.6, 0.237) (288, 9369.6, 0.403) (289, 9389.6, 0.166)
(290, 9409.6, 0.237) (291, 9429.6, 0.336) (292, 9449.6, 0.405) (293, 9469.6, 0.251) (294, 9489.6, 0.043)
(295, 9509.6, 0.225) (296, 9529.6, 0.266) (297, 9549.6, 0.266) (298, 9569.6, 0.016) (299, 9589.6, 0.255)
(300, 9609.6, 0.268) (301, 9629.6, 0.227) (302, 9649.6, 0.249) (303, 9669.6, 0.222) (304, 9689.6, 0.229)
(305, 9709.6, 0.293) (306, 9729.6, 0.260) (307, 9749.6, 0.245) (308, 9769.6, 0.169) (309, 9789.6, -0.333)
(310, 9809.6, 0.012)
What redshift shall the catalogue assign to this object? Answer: 1.28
